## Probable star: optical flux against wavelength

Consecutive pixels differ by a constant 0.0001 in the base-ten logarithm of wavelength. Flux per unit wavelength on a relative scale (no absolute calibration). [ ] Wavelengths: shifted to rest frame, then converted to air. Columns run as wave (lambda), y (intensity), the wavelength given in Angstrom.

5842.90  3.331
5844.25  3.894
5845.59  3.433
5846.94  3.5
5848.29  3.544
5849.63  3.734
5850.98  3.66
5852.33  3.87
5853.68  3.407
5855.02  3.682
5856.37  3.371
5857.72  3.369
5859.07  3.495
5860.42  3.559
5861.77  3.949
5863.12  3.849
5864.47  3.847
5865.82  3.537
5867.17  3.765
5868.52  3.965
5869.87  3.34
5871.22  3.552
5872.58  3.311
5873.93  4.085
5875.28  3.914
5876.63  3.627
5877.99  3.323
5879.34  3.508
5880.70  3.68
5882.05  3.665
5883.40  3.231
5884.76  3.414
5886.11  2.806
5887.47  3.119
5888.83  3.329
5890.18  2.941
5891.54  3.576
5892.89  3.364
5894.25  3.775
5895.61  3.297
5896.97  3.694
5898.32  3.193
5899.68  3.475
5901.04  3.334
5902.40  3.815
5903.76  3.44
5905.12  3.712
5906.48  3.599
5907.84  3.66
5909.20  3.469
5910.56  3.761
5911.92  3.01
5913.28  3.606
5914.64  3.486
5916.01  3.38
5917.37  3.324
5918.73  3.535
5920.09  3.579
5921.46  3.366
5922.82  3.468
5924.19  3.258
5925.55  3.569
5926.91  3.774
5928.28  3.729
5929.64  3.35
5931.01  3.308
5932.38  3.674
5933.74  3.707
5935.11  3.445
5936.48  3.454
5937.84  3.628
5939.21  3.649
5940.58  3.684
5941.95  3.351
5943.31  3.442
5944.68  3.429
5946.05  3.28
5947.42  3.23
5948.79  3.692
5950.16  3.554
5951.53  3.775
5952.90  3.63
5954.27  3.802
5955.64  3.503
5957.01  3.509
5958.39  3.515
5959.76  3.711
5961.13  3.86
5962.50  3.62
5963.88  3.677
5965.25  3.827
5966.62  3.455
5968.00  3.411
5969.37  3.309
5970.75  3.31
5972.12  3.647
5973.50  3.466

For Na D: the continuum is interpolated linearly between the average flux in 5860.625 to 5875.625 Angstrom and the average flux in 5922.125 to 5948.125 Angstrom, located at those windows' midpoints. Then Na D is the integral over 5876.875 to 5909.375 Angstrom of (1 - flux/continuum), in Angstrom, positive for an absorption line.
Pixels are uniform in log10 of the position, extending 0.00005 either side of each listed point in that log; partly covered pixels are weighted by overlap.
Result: 1.8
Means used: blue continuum 3.73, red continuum 3.5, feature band 3.44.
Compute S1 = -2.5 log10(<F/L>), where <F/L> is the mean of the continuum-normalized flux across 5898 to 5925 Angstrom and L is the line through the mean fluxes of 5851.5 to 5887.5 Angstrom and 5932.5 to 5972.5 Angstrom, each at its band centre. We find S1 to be 0.03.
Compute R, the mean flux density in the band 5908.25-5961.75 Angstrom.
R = 3.53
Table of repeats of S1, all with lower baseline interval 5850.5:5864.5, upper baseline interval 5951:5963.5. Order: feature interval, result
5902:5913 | 0.03 mag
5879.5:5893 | 0.10 mag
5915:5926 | 0.07 mag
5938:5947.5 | 0.06 mag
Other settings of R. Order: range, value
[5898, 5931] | 3.49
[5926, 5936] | 3.57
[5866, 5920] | 3.49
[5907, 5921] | 3.48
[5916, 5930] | 3.49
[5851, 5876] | 3.66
